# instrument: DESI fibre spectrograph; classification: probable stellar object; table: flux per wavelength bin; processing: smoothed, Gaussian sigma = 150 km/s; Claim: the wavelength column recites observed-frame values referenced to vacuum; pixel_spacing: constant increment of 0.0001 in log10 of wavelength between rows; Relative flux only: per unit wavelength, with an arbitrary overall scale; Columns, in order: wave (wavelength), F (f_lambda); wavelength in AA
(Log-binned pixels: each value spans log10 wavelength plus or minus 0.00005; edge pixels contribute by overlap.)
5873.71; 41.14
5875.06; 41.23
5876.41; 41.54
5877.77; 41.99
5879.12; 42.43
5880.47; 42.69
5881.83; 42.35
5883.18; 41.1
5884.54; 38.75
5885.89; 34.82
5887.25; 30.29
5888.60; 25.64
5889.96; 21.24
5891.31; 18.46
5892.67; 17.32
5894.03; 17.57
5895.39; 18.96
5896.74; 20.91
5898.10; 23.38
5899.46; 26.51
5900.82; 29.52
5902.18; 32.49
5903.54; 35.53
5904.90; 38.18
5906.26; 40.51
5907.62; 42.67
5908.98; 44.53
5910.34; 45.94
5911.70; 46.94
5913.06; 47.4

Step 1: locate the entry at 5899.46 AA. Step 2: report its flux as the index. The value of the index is 26.51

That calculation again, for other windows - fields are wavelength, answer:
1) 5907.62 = 42.67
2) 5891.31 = 18.46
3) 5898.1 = 23.38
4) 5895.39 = 18.96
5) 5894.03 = 17.57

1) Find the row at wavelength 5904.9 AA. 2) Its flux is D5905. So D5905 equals 38.18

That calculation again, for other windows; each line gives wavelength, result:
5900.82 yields 29.52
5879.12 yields 42.43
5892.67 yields 17.32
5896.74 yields 20.91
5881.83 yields 42.35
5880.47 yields 42.69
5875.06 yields 41.23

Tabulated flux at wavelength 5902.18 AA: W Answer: 32.49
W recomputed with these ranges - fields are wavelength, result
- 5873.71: 41.14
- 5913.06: 47.4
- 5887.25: 30.29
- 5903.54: 35.53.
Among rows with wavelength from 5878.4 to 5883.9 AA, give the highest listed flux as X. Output 42.69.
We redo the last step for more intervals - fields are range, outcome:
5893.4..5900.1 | 26.51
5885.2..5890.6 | 34.82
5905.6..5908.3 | 42.67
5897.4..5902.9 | 32.49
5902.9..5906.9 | 40.51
